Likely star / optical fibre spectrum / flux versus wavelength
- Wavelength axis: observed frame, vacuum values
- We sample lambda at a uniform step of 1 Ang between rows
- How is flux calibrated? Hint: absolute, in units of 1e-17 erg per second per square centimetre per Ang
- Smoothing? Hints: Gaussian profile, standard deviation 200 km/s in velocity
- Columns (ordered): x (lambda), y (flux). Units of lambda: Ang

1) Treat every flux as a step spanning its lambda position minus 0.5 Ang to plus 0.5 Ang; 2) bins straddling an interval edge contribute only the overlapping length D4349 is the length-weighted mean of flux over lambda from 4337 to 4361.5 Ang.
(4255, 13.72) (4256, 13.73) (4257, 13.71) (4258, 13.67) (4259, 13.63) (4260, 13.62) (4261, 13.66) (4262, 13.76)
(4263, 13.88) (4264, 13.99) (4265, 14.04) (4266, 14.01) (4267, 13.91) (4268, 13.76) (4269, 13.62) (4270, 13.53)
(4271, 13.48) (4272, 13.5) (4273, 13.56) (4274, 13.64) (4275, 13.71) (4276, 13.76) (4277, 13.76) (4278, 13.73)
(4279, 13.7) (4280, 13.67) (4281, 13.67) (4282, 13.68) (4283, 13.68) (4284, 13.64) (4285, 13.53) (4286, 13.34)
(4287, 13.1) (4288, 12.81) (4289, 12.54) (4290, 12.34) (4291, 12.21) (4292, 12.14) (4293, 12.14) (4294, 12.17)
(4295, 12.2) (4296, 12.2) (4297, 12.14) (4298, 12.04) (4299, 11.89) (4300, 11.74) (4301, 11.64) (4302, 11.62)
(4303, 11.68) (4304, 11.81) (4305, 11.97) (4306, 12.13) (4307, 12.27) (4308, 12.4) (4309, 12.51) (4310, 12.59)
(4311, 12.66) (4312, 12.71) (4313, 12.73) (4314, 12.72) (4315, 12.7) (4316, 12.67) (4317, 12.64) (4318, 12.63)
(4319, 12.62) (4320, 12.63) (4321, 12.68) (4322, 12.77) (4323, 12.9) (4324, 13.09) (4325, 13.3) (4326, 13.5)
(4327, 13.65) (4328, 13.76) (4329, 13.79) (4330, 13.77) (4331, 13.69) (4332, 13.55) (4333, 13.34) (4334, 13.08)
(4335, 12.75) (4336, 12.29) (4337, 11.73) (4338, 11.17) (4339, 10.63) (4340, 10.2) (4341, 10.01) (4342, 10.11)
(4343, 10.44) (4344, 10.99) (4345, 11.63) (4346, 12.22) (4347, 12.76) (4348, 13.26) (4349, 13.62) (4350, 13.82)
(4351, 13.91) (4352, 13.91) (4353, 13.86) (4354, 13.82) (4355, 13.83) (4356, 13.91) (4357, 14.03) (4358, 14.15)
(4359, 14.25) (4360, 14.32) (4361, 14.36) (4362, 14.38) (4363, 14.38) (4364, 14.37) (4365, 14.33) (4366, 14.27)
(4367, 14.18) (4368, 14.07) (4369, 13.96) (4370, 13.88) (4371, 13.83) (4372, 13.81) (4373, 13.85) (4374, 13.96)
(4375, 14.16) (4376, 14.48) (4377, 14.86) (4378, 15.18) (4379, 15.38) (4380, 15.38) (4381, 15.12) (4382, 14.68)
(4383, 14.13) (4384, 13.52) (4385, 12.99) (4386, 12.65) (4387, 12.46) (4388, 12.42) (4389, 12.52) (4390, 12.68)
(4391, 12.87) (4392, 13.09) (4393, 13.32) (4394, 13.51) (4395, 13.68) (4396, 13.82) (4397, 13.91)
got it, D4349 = 12.7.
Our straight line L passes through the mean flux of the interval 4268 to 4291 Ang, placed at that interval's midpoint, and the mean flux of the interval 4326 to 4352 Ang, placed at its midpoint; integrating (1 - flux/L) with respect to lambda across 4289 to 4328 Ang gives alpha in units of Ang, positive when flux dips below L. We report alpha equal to 1.50 Ang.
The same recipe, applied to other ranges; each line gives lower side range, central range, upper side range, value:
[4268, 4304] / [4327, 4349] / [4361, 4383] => 2.5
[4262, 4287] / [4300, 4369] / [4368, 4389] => 4.9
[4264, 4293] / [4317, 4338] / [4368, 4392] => 0.9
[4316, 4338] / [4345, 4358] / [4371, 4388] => 0.0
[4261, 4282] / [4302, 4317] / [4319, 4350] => 0.7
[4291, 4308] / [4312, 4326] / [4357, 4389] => -0.3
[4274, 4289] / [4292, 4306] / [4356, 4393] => 1.7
